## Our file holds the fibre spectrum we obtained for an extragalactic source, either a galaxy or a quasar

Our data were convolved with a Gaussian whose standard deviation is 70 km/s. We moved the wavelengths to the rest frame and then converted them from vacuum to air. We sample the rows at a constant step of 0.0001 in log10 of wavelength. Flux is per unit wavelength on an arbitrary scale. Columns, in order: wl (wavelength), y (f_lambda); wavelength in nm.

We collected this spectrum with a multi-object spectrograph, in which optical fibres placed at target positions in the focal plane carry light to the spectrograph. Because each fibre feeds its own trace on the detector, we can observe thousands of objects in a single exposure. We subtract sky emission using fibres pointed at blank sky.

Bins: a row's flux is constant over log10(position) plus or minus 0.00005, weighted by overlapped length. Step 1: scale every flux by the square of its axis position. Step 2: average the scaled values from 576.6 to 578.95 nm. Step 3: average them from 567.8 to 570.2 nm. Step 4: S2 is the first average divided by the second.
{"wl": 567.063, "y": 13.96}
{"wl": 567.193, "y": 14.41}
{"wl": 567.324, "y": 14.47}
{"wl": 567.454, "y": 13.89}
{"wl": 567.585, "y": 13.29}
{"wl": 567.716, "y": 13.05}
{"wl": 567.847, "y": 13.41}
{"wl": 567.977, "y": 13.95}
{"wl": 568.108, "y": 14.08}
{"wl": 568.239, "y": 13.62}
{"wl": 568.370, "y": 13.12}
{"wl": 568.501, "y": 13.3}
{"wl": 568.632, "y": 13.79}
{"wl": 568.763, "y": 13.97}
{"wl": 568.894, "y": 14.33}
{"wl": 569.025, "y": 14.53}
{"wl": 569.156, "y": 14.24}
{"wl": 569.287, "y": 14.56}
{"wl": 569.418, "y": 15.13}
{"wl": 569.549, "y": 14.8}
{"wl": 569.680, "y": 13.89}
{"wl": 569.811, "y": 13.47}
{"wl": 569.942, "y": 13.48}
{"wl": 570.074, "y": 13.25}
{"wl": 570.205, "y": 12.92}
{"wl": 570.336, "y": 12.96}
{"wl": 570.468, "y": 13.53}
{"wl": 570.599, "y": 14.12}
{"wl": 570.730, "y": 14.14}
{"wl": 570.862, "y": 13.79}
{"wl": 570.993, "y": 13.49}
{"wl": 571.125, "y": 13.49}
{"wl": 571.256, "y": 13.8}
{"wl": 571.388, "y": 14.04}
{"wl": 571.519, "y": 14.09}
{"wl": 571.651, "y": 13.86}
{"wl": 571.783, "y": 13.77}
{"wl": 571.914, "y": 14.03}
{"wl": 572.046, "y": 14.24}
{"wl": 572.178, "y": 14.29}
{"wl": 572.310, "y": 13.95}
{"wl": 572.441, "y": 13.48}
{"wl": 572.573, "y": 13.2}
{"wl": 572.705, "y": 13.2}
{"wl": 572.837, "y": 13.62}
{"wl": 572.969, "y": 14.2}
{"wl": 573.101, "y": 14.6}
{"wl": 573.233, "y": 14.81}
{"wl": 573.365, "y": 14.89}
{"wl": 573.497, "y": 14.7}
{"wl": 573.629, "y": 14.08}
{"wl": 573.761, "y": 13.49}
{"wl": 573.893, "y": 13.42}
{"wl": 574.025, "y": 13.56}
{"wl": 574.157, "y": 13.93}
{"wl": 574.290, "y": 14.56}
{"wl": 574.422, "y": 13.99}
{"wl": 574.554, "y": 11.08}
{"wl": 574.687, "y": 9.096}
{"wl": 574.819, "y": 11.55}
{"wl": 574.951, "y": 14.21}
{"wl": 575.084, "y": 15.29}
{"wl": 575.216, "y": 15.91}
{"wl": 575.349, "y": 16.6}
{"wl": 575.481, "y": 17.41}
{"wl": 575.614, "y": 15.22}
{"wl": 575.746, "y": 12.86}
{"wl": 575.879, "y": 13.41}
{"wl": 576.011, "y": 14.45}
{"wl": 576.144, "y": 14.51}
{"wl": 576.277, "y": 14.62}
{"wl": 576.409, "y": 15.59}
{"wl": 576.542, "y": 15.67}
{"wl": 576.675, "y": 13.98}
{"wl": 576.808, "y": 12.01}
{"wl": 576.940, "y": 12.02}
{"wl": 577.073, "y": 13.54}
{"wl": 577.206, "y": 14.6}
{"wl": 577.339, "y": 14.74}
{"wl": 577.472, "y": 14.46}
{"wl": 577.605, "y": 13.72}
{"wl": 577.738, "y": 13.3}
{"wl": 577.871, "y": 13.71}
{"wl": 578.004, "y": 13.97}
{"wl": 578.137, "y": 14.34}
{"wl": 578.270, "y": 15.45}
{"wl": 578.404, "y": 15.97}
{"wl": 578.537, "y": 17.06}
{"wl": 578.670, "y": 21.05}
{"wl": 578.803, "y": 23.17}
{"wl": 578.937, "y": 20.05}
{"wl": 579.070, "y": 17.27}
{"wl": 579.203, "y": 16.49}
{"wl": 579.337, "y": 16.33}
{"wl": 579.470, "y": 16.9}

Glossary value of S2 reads 1.1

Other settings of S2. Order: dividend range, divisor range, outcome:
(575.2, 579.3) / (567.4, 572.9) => 1.14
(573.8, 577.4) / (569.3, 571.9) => 1.03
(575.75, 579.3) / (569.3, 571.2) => 1.14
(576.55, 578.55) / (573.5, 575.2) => 1.07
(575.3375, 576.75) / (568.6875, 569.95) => 1.07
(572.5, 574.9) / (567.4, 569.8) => 0.98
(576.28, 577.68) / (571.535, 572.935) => 1.04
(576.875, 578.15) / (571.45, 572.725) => 1.02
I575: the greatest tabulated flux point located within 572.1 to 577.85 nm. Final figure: 17.41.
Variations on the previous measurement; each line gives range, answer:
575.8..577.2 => 15.67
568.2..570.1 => 15.13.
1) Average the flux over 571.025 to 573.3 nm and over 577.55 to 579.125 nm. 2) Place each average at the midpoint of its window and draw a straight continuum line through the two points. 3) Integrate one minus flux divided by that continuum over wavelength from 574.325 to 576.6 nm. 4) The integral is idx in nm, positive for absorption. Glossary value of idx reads 0.17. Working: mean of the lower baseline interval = 13.9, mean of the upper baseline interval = 16.6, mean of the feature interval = 14.2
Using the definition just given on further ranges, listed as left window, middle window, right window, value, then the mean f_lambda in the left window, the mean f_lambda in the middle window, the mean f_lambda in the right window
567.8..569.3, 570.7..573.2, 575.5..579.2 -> 0.10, 13.9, 13.9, 15.3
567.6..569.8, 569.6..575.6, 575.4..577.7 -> 0.11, 14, 13.9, 14.3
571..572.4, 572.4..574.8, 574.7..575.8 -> 0.13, 13.9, 13.5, 14.6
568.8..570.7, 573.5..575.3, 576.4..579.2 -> 0.17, 14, 13.5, 15.5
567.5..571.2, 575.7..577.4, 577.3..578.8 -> 0.14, 13.8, 14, 15.6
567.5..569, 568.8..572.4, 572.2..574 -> -0.03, 13.6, 13.9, 14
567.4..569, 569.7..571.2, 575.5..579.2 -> 0.06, 13.7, 13.5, 15.3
